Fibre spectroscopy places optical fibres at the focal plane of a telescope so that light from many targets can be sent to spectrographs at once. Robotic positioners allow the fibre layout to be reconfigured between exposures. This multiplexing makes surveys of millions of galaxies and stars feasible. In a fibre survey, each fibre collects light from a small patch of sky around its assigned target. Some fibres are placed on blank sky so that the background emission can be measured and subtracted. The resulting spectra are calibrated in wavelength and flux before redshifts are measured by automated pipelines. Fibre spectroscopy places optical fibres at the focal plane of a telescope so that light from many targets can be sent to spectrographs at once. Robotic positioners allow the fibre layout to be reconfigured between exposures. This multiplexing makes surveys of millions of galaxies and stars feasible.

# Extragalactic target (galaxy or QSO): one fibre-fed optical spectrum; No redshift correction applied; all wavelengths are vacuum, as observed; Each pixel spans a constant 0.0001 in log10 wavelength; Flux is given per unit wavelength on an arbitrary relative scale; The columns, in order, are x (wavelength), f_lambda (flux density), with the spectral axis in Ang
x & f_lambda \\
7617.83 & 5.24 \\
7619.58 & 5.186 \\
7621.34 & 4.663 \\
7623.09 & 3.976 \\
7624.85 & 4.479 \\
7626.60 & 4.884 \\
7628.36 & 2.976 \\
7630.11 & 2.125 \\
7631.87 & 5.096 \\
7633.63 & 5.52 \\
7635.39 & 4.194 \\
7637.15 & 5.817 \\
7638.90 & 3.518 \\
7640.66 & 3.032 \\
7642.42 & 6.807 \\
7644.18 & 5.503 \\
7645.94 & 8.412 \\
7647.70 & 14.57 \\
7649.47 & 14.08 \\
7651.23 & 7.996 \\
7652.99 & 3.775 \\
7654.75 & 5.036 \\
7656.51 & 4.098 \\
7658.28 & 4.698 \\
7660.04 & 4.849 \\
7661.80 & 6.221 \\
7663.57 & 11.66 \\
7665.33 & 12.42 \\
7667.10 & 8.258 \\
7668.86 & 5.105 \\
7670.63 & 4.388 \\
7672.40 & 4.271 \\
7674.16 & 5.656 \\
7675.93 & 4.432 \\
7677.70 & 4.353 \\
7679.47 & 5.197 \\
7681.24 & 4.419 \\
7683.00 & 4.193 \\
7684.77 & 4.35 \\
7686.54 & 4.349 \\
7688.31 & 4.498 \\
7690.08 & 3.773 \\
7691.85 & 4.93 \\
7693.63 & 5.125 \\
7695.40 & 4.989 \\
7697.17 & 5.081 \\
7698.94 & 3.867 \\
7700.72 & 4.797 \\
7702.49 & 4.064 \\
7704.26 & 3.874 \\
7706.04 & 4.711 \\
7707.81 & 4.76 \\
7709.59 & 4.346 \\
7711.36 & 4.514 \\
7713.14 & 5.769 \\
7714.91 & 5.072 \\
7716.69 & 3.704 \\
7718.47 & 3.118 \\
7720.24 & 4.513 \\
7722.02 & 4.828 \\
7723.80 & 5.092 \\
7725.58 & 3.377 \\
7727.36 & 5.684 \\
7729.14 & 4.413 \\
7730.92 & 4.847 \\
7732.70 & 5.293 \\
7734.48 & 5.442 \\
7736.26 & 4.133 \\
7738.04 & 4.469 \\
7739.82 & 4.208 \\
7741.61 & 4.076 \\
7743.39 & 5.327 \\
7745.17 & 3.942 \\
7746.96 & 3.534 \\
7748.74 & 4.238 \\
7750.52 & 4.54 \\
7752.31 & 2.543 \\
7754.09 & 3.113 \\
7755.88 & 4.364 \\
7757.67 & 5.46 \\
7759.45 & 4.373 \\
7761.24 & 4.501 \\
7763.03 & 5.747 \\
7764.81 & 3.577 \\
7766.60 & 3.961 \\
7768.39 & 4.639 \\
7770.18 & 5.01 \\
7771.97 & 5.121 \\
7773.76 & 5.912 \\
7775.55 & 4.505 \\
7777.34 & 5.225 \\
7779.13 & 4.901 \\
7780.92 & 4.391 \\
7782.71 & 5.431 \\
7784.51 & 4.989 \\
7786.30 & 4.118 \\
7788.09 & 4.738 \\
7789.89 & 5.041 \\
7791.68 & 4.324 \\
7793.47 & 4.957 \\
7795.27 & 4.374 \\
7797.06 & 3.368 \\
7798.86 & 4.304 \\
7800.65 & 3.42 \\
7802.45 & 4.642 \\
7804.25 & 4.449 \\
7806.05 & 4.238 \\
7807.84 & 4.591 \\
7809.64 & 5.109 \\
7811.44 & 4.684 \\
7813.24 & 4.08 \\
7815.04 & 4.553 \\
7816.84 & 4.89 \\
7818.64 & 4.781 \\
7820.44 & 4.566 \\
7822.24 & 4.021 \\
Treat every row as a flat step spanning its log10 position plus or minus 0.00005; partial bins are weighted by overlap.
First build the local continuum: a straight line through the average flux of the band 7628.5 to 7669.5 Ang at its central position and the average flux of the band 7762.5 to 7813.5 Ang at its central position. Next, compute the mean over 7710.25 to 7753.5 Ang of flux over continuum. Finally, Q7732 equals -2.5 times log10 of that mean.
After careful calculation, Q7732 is 0.22 mag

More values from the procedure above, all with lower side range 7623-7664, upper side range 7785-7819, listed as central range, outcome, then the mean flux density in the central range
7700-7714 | 0.164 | 4.6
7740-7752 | 0.190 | 4.19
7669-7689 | 0.222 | 4.58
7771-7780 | -0.094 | 5.13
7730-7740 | 0.070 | 4.77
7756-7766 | 0.037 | 4.68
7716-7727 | 0.238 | 4.19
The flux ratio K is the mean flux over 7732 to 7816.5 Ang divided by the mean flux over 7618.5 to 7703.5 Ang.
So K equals 0.82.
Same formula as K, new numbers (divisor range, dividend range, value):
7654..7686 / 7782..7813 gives 0.78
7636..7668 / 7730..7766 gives 0.61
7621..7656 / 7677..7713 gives 0.78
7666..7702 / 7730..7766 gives 0.91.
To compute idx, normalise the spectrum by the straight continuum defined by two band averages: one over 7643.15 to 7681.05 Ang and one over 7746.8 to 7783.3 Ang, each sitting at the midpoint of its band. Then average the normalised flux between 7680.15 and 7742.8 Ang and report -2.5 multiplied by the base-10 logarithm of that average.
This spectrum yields 0.25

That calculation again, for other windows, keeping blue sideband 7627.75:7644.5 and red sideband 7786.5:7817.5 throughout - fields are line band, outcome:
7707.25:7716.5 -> -0.08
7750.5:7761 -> 0.10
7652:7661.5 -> -0.05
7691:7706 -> -0.04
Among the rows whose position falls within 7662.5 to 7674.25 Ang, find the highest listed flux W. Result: 12.42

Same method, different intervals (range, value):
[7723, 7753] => 5.684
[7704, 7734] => 5.769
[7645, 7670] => 14.57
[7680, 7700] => 5.125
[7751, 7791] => 5.912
